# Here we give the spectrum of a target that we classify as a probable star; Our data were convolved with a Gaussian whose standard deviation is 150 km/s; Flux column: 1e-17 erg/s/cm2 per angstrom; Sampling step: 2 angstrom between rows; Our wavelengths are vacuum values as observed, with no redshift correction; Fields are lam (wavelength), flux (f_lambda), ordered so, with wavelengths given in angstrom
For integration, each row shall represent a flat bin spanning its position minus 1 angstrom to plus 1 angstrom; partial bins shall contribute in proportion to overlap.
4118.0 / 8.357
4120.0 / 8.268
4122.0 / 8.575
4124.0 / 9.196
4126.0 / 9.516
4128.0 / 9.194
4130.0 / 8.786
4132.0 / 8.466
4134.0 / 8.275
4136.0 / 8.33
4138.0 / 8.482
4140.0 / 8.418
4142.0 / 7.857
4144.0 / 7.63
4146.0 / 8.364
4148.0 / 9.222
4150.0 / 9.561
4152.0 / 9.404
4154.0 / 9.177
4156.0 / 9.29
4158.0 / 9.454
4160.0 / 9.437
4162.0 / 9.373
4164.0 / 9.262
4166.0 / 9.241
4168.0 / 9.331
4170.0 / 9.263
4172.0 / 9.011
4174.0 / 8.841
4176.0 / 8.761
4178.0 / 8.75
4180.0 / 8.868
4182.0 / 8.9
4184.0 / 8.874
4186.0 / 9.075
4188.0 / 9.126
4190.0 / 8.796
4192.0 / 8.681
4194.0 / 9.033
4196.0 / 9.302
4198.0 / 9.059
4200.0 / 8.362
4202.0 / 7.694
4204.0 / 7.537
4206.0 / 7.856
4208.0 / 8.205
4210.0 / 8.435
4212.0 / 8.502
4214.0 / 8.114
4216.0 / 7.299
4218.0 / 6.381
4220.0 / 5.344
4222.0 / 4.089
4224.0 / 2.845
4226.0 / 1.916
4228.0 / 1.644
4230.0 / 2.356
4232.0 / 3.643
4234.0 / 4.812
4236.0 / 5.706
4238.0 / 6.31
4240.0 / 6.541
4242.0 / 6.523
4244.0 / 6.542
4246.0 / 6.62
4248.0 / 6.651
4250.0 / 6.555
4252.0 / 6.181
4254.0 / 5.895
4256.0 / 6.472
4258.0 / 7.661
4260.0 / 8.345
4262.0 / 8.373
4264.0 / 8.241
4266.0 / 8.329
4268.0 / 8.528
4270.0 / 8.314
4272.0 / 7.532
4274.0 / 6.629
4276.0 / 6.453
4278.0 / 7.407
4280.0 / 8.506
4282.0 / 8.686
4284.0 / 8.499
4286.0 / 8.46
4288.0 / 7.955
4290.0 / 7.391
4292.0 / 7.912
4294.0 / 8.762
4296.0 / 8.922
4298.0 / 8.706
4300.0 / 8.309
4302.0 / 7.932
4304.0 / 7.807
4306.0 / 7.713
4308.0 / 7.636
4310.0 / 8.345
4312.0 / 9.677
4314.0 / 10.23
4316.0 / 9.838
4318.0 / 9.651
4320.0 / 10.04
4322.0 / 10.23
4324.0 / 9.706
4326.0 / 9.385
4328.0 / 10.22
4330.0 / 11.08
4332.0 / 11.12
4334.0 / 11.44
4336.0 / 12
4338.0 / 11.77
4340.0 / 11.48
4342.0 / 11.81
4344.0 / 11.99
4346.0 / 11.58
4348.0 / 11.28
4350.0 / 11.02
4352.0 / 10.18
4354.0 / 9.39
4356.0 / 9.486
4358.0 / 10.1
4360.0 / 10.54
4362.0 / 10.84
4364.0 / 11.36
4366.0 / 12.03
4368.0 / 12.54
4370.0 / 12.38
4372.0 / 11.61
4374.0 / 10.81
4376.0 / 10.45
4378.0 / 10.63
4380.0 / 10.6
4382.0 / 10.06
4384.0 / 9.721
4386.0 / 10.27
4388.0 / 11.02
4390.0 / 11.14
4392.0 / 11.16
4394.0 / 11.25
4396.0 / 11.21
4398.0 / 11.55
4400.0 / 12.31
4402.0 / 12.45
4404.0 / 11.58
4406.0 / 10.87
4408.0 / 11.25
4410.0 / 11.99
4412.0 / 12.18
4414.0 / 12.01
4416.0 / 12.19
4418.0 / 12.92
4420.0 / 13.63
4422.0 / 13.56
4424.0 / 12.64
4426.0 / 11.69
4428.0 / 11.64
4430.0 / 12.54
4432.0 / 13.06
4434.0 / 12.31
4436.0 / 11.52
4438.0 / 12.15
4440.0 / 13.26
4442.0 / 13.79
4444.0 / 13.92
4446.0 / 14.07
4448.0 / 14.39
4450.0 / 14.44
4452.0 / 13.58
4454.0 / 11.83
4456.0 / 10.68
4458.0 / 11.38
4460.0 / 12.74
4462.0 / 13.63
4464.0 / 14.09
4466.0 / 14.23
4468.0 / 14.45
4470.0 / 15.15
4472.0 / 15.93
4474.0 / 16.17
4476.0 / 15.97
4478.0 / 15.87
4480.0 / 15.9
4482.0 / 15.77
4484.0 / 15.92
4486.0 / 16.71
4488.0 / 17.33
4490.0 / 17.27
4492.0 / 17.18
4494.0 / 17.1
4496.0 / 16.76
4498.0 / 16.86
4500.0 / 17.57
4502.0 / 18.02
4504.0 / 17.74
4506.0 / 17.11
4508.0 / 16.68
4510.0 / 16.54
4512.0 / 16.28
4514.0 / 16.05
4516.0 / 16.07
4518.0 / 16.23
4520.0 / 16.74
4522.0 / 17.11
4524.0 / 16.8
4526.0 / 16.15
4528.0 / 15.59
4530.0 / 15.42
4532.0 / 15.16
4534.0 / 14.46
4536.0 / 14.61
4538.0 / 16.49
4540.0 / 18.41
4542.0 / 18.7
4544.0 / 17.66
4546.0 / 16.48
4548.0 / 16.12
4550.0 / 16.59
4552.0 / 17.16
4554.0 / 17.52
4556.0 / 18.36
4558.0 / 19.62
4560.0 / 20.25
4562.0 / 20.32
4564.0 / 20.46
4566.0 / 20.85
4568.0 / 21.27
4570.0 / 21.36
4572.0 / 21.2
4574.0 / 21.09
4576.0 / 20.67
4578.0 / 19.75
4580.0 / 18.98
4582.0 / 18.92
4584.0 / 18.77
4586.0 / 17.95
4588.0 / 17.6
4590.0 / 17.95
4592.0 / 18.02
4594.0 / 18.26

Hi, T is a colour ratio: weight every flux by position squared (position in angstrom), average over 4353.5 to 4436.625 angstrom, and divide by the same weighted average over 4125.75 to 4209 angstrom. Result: 1.5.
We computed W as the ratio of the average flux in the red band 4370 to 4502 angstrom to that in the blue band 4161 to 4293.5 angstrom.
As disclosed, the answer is 1.79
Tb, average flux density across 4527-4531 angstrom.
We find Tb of 15.5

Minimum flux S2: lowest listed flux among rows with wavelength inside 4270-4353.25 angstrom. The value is 6.453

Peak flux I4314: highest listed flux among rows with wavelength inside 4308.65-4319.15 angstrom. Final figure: 10.23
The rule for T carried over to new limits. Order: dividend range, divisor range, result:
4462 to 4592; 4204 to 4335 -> 2.57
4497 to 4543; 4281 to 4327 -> 2.08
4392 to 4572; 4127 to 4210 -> 2.01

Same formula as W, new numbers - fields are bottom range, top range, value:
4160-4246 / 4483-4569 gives 2.35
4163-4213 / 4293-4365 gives 1.15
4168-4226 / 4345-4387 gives 1.36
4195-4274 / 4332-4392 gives 1.66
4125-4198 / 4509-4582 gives 2.00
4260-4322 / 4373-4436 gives 1.39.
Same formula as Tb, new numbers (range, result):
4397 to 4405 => 12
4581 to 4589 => 18.3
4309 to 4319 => 9.55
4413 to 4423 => 12.9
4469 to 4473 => 15.5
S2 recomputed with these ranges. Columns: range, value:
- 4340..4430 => 9.39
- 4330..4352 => 10.18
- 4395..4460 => 10.68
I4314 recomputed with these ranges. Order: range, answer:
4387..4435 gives 13.63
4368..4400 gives 12.54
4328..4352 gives 12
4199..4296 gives 8.922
